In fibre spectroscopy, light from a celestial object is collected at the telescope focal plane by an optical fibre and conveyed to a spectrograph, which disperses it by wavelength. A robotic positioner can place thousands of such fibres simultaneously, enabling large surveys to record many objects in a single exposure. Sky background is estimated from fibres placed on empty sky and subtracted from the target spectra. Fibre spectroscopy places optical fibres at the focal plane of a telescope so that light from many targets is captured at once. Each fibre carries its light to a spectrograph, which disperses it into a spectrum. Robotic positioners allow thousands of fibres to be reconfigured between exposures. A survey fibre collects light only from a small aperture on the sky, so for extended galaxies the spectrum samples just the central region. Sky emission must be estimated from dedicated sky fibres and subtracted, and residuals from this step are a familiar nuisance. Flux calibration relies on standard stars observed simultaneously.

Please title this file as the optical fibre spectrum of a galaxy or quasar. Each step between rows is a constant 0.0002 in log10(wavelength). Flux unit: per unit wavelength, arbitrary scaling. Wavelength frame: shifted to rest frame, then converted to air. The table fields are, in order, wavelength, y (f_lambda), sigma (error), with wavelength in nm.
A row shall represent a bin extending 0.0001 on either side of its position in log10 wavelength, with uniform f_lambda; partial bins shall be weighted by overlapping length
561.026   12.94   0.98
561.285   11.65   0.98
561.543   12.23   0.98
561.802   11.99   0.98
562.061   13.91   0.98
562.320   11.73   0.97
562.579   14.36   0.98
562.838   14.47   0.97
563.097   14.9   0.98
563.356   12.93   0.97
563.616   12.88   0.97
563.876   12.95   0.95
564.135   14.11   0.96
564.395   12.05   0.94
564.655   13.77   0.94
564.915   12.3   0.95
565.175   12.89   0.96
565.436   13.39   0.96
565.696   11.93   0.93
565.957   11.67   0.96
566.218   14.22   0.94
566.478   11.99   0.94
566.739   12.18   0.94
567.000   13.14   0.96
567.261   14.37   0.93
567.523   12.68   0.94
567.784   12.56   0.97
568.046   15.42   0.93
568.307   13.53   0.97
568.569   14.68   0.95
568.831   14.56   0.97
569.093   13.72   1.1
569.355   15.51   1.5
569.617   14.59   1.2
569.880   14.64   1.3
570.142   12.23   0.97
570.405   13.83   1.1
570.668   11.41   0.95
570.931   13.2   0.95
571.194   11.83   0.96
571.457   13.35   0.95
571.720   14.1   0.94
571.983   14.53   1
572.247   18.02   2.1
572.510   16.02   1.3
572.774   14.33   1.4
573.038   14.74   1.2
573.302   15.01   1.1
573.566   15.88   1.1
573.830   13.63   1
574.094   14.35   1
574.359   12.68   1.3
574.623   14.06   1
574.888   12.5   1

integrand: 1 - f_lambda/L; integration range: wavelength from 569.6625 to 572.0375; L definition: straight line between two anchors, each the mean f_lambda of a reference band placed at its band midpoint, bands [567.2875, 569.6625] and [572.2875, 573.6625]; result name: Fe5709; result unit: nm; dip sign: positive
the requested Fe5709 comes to 0.25 nm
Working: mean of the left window 14.1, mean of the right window 15.4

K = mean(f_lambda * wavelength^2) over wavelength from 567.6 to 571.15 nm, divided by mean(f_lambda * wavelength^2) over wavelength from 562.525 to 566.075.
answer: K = 1.06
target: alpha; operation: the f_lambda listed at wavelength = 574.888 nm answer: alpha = 12.5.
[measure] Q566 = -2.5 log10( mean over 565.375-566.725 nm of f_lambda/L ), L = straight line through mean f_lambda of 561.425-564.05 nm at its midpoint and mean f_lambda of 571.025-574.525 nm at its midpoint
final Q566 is 0.09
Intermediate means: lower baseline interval 13.3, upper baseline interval 14.5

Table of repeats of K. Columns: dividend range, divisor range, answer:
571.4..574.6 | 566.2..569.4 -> 1.10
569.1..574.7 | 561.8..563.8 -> 1.09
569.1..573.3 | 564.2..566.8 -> 1.14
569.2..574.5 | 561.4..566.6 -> 1.12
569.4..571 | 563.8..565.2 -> 1.05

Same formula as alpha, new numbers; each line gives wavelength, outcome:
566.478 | 11.99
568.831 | 14.56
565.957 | 11.67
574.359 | 12.68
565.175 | 12.89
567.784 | 12.56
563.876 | 12.95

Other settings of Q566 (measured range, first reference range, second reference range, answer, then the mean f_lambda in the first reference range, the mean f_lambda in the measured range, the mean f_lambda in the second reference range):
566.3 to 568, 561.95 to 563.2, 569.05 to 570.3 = 0.085 mag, 13.9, 13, 14.2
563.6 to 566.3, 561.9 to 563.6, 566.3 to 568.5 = 0.047 mag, 13.6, 12.9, 13.3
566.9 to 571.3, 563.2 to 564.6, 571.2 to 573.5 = 0.040 mag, 13.1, 13.7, 14.9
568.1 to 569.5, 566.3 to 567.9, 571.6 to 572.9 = -0.058 mag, 12.9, 14.5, 15.4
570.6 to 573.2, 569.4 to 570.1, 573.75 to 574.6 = -0.016 mag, 14.4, 14.2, 13.6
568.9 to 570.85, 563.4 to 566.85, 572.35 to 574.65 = 0.007 mag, 12.8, 13.7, 14.6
